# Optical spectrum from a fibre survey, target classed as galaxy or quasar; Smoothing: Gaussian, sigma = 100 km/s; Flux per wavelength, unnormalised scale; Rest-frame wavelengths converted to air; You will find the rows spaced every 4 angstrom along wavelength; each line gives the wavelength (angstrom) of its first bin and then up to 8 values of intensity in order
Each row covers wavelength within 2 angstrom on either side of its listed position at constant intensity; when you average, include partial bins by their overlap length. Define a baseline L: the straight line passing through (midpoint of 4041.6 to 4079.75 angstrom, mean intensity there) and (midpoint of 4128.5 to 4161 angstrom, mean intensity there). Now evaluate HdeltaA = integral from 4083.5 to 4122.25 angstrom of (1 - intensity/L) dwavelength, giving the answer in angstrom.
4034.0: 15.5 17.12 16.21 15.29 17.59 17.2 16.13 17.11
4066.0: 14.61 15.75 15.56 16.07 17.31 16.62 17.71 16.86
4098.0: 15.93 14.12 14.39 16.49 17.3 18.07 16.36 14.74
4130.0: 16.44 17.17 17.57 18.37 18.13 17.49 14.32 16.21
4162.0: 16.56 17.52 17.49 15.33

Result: 0.4 angstrom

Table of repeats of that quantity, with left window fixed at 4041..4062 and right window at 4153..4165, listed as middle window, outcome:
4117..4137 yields -0.48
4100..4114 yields 0.79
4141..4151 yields -1.23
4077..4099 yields -0.62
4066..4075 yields 0.56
